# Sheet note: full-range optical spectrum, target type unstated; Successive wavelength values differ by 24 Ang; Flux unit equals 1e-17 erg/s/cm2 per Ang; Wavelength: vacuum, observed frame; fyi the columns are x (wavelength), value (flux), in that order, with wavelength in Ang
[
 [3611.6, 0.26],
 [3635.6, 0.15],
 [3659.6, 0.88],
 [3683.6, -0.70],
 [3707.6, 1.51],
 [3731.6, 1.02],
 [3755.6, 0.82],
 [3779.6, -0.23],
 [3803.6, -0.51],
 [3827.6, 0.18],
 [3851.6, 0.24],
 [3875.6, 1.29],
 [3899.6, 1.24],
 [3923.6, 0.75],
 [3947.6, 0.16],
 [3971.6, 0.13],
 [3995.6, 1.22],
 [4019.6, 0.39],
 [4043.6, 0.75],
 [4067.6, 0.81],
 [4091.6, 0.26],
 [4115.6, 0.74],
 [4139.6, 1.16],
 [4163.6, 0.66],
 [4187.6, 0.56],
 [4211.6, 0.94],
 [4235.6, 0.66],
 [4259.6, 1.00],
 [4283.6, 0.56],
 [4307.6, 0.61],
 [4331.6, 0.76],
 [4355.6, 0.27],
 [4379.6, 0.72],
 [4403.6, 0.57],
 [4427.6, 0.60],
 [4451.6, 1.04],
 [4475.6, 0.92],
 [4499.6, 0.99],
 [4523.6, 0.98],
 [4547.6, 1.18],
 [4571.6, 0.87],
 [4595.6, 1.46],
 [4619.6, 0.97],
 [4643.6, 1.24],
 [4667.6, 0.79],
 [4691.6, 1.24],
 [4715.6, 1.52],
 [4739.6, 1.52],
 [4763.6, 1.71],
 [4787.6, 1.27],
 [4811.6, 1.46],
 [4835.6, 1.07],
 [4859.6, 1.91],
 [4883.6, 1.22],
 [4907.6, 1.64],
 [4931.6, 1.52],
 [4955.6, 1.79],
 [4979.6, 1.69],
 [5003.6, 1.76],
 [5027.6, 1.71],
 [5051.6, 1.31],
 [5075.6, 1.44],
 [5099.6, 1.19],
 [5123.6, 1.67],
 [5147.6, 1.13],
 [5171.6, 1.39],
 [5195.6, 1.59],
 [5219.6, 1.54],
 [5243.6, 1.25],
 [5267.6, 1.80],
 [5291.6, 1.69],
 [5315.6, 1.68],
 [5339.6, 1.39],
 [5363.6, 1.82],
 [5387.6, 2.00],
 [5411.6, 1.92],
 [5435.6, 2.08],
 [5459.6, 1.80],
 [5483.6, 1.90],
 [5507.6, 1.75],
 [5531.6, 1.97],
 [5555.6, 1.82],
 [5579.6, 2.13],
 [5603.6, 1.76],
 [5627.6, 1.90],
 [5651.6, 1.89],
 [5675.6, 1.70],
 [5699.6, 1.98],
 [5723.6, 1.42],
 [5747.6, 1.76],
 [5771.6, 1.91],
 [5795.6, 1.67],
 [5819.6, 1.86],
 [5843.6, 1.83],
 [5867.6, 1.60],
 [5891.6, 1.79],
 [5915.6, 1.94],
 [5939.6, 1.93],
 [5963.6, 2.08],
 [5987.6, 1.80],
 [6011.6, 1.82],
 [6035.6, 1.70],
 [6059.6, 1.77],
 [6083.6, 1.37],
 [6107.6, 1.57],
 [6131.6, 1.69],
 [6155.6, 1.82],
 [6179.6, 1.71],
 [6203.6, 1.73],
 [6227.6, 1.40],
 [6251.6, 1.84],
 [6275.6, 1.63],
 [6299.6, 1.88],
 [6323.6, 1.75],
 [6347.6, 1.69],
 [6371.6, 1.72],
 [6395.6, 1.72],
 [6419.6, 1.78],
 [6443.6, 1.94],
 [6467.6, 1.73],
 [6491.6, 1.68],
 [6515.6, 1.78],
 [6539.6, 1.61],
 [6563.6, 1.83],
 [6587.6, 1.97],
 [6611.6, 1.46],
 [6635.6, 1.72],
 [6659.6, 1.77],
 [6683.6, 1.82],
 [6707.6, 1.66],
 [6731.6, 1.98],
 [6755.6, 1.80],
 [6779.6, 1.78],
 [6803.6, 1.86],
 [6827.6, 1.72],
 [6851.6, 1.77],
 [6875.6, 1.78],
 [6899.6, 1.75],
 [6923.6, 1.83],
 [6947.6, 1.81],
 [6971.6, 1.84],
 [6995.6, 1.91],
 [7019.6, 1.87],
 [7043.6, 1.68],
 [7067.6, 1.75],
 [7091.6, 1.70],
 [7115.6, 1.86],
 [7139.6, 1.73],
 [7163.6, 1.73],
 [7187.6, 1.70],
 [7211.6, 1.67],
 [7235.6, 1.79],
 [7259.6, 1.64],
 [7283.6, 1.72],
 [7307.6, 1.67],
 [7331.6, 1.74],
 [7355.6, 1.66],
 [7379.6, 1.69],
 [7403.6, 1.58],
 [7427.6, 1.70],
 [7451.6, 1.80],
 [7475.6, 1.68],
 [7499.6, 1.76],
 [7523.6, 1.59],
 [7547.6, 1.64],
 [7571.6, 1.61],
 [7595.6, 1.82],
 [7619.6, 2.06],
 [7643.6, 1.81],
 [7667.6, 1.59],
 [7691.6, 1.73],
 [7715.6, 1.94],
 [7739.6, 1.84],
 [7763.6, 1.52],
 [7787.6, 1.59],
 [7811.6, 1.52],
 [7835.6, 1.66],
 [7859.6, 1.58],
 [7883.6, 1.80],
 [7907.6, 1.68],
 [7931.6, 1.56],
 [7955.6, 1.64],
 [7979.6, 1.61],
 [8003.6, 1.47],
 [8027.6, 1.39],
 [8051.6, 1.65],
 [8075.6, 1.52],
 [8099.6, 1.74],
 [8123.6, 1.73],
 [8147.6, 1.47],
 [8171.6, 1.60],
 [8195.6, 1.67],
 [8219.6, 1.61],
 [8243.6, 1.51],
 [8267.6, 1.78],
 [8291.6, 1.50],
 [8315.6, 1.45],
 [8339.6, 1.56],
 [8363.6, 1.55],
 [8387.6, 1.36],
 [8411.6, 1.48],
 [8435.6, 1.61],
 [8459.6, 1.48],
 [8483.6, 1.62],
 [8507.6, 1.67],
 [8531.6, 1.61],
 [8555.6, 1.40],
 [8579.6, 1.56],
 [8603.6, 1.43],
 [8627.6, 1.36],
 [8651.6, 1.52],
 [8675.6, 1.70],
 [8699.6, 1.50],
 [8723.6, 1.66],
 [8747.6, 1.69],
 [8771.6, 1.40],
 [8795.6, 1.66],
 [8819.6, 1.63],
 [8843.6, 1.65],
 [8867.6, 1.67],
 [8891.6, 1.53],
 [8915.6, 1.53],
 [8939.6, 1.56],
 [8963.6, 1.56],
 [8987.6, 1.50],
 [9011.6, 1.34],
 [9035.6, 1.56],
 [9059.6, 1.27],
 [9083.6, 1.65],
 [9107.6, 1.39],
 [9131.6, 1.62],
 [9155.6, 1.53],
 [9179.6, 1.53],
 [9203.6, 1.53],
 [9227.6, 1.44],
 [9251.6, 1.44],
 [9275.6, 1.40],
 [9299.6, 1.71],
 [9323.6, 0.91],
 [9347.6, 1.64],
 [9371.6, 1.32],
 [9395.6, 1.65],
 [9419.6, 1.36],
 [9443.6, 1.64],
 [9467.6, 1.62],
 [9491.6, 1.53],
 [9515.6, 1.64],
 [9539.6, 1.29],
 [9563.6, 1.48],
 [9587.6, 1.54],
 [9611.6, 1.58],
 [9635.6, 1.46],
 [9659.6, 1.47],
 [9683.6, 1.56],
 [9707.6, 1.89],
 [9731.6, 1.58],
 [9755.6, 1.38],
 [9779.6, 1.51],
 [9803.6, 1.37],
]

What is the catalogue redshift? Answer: 0.175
